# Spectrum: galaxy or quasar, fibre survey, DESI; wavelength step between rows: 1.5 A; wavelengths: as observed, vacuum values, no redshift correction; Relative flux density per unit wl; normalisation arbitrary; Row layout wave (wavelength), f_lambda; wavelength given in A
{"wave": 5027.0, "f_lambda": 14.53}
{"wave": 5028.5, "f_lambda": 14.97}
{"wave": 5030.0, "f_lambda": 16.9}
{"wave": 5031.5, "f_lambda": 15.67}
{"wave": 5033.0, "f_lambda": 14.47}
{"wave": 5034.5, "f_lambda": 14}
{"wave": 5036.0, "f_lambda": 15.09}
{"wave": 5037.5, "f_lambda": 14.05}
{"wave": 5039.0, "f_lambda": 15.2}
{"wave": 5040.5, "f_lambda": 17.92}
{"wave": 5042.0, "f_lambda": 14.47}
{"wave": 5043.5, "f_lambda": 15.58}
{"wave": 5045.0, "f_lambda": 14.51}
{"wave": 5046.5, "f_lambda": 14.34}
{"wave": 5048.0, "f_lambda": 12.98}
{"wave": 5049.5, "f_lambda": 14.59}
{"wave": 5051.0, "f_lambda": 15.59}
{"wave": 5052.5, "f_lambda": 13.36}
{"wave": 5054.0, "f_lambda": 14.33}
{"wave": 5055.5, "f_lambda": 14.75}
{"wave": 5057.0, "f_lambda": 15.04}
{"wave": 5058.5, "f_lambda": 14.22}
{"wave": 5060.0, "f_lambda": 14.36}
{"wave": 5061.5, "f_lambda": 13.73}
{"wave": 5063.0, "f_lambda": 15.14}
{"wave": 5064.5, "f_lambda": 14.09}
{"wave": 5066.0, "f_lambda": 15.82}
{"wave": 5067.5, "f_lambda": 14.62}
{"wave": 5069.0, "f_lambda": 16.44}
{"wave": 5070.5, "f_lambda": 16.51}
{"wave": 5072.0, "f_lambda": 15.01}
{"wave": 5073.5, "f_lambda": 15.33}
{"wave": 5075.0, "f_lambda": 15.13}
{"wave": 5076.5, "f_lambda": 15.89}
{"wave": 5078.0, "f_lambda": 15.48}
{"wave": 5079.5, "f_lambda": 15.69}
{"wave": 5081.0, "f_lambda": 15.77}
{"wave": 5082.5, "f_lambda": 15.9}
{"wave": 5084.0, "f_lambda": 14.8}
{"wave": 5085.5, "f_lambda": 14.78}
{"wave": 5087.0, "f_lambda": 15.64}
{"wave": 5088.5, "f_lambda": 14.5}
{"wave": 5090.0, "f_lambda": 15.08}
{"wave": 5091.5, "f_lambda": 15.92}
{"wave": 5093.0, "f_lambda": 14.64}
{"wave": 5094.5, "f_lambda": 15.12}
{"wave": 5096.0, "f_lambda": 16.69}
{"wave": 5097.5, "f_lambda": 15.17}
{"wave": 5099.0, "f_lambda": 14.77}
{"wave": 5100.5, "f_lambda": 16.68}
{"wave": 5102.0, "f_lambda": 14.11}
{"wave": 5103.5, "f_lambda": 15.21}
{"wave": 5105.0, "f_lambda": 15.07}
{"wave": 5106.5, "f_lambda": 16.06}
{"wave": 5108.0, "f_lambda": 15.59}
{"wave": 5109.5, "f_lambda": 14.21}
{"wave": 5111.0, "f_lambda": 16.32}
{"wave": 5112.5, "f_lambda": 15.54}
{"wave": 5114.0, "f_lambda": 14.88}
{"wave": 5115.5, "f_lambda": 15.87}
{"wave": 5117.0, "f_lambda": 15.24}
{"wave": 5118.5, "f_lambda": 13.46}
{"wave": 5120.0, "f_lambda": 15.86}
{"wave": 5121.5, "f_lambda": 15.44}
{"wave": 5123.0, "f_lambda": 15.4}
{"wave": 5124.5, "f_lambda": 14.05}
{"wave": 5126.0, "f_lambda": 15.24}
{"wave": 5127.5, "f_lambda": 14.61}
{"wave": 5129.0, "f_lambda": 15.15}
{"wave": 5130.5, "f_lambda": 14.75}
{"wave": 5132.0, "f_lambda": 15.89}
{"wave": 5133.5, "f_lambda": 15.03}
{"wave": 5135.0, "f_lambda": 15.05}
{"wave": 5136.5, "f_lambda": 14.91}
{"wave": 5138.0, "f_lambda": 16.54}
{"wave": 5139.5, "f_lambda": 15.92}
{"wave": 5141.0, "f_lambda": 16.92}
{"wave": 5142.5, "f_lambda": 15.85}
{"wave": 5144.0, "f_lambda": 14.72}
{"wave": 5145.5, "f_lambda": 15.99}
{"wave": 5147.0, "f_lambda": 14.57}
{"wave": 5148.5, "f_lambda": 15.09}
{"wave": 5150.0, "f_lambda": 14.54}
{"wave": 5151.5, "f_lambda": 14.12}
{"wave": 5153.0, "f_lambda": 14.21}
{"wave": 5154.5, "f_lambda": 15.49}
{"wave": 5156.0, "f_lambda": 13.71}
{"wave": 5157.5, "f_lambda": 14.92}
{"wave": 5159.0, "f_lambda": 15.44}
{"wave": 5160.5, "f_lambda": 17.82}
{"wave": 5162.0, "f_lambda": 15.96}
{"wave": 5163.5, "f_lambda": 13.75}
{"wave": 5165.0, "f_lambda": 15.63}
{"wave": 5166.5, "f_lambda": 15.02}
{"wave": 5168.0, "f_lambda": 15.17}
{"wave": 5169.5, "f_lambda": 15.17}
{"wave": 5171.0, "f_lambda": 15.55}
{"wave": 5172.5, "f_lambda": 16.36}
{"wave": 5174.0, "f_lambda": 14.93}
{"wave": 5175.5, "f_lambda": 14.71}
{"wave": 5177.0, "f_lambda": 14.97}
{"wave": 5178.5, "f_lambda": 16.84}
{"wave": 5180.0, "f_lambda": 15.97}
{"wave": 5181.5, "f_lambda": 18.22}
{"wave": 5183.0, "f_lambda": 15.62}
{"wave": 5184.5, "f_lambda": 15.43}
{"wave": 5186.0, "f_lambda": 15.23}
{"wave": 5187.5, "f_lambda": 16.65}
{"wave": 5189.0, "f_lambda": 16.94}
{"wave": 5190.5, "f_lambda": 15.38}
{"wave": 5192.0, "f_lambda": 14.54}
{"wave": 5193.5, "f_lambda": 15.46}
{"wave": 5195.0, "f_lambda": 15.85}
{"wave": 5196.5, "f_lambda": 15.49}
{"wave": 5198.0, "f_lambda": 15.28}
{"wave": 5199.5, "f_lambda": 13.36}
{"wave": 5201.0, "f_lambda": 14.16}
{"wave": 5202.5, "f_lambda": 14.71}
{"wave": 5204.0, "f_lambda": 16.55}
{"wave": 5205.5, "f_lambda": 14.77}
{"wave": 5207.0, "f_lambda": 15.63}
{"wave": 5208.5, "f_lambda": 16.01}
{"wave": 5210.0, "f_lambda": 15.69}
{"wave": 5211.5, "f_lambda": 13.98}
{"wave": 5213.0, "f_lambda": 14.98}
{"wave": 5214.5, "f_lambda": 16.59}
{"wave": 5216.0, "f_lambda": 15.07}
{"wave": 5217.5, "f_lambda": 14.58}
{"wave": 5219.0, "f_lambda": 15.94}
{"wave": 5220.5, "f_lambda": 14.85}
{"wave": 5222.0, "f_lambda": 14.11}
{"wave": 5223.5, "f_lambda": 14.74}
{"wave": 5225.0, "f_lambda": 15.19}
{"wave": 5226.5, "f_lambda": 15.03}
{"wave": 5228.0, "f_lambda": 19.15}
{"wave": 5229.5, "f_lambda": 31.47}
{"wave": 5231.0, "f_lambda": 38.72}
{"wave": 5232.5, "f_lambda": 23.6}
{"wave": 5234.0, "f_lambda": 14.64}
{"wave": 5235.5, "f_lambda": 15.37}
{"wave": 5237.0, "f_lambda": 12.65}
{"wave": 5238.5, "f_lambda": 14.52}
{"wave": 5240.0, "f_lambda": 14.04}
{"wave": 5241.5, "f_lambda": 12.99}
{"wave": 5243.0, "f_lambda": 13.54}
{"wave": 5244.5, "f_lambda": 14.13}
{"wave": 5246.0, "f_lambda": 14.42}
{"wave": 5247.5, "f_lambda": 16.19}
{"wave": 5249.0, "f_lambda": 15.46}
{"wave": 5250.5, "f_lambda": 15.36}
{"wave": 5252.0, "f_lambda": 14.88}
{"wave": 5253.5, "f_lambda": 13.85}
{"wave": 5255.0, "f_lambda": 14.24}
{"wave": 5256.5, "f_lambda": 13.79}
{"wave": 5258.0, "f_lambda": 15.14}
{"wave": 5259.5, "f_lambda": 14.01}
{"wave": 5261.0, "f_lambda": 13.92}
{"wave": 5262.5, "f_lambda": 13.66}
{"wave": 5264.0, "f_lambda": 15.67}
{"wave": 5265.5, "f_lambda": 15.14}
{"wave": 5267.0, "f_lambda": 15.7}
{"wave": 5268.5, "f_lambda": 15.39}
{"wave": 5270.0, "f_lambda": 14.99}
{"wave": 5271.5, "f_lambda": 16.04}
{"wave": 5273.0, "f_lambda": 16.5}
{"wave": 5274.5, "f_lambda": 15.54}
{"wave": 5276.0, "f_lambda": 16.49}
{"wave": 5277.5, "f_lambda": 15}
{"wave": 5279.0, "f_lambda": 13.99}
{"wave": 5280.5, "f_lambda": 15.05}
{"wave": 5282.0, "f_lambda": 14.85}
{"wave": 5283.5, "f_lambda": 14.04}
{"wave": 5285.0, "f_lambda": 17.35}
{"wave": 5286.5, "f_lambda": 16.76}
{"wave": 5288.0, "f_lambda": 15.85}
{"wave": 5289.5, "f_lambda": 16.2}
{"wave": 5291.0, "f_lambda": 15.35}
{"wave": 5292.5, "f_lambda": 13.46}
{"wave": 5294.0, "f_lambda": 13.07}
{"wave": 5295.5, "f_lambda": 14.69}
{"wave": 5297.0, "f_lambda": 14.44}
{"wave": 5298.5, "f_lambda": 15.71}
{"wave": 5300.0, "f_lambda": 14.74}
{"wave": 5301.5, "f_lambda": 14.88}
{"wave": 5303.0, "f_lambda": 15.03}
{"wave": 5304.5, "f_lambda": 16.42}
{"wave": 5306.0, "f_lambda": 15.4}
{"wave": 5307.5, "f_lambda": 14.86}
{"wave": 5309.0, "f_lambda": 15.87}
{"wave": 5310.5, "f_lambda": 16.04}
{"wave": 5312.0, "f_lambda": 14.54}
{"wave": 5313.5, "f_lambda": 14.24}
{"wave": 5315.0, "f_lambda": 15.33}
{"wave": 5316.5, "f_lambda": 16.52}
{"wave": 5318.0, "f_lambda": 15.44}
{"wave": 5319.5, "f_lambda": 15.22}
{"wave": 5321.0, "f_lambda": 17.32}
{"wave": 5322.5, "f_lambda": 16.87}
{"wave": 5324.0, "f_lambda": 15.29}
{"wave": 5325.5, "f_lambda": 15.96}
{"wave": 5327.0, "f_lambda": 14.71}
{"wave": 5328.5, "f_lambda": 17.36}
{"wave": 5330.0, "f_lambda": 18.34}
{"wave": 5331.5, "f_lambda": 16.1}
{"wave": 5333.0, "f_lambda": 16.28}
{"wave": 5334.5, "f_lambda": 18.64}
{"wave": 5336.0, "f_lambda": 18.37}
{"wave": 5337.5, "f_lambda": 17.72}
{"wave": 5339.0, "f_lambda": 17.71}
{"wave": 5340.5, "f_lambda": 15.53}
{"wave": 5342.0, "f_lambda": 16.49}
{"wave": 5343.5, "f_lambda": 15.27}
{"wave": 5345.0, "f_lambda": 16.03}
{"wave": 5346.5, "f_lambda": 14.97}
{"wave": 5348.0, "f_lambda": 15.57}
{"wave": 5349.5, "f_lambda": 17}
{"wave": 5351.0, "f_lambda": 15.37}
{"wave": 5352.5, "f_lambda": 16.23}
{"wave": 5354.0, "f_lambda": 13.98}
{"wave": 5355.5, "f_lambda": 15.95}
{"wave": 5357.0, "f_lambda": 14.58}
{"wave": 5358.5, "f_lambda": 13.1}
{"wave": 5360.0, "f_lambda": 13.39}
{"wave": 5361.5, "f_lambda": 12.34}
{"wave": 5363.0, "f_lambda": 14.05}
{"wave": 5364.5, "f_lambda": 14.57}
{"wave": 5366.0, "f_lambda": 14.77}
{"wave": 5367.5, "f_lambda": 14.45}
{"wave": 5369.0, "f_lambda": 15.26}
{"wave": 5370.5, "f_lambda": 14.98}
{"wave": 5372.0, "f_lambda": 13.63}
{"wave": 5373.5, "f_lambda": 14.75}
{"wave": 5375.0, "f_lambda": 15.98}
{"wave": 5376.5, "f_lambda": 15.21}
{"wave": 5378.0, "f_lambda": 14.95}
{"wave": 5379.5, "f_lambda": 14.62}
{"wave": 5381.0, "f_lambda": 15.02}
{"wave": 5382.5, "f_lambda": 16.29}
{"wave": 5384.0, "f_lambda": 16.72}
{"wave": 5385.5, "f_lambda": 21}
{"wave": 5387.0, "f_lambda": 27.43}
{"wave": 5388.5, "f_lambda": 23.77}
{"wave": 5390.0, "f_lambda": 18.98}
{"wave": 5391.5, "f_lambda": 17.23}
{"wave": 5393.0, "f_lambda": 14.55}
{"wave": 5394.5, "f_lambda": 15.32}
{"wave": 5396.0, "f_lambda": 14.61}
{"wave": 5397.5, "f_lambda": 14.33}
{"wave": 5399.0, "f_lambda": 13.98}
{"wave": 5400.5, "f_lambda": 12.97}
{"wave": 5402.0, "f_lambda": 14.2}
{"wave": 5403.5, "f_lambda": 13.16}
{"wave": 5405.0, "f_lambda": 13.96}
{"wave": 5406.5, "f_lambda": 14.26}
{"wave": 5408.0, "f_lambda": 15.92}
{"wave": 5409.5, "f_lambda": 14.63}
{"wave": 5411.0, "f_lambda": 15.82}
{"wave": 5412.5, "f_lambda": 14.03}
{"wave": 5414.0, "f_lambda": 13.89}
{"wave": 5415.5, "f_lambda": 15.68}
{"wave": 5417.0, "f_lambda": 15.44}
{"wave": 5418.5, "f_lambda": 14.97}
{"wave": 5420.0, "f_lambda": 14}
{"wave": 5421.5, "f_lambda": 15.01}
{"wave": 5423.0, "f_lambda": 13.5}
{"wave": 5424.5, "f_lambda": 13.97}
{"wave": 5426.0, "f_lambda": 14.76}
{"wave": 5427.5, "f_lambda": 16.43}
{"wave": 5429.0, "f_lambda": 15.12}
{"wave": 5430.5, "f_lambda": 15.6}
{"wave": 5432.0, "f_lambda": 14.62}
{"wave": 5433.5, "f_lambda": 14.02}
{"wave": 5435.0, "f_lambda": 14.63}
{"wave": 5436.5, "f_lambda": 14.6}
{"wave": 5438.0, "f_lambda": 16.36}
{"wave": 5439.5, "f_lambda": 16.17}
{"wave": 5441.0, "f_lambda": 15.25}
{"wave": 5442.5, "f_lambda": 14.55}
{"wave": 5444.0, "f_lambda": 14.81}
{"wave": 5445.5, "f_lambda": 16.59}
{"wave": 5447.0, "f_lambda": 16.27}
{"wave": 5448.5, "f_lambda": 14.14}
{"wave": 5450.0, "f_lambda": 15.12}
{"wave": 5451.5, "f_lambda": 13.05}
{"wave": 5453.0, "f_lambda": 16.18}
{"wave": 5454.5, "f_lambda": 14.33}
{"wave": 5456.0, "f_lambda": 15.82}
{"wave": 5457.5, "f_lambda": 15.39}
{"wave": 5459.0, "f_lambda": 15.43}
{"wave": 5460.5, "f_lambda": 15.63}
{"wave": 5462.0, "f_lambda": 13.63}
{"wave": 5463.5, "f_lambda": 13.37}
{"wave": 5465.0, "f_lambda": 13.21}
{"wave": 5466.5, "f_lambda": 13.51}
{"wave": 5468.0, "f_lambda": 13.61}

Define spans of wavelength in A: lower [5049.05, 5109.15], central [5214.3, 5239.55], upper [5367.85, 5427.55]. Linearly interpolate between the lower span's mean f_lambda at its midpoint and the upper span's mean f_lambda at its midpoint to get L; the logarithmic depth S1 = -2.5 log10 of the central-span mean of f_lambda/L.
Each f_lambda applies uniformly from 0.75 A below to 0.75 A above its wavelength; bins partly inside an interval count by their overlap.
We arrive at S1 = -0.17 mag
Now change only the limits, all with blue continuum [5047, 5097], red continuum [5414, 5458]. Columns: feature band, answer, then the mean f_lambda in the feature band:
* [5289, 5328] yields -0.02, 15.3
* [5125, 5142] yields -0.03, 15.4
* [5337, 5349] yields -0.08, 16.1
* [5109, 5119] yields -0.01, 15.1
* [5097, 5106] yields -0.01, 15.2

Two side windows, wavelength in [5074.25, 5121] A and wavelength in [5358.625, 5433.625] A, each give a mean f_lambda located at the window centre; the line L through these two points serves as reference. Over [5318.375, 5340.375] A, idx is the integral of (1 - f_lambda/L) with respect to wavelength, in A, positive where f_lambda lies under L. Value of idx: -2.1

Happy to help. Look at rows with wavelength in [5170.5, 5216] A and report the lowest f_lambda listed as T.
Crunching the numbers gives 13.36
